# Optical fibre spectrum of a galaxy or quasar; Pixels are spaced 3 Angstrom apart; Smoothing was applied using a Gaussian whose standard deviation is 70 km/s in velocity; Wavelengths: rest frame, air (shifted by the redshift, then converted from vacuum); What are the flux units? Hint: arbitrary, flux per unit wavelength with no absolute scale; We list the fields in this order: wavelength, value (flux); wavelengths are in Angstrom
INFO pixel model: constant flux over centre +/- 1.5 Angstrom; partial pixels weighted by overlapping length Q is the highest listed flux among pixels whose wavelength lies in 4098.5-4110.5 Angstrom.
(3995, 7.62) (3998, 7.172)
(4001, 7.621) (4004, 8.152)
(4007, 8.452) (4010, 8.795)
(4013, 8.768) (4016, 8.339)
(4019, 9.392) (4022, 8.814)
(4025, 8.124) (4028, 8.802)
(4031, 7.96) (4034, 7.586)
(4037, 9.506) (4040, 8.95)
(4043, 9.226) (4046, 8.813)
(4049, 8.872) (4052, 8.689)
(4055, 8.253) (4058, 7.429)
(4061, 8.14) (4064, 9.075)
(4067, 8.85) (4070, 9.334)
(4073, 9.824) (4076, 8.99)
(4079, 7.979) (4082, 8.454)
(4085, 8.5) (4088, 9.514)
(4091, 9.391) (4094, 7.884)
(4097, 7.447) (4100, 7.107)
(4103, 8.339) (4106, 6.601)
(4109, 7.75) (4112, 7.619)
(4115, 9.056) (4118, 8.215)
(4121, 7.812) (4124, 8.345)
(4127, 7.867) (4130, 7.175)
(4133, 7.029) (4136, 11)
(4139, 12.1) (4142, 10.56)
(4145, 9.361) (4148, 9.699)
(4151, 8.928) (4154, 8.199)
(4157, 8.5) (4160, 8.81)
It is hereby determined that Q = 8.339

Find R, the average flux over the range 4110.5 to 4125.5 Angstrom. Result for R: 8.21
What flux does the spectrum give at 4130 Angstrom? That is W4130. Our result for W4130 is 7.175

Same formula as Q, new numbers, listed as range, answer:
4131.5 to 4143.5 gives 12.1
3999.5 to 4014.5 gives 8.795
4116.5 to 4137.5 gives 11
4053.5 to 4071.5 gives 9.334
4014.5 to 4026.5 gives 9.392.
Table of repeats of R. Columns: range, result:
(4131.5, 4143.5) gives 10.2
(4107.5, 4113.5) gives 7.68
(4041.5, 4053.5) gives 8.9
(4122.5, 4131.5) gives 7.8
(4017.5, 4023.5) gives 9.1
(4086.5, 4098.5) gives 8.56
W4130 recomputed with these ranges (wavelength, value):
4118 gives 8.215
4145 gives 9.361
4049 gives 8.872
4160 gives 8.81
